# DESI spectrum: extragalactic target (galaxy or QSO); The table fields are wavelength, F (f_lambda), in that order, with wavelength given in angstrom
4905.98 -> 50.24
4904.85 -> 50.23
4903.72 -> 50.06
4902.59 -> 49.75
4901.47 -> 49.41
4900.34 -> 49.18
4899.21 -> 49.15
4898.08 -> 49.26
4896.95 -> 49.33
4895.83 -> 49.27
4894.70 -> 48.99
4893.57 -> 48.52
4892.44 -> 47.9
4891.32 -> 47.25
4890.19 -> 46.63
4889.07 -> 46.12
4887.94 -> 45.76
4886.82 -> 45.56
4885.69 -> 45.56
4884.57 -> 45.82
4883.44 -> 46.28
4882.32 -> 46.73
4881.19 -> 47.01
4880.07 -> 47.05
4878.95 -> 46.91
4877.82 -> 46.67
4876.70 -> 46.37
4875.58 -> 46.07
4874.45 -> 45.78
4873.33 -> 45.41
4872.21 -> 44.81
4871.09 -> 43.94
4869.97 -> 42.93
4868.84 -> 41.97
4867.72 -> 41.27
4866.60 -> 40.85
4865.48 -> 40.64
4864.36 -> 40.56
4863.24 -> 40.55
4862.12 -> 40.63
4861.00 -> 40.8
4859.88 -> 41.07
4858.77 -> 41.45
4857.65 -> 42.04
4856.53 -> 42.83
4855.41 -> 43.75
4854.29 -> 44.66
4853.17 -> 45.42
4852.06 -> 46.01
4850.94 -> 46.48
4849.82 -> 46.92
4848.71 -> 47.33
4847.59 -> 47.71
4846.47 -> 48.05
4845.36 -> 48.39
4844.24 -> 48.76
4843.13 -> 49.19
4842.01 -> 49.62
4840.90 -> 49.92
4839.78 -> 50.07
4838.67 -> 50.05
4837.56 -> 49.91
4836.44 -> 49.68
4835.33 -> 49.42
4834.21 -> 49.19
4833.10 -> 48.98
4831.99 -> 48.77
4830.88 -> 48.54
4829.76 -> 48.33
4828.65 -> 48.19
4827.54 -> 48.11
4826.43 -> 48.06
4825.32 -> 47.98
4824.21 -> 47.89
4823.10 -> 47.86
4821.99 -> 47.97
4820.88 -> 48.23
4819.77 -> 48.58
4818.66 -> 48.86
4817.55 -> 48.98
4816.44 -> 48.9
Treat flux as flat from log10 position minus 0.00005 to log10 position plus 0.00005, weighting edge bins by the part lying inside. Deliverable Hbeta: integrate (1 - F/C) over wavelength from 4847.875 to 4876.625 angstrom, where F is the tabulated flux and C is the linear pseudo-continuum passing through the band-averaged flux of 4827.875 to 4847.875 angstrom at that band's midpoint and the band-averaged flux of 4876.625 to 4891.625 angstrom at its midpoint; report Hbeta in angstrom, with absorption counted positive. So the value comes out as 2.5 angstrom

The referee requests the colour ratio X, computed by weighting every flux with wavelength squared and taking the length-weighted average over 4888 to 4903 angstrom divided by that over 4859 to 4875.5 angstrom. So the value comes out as 1.16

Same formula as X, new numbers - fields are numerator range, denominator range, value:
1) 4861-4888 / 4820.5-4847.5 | 0.92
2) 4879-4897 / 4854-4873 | 1.13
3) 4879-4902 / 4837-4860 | 1.03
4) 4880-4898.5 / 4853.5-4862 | 1.13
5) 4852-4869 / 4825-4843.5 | 0.87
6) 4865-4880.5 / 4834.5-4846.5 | 0.91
